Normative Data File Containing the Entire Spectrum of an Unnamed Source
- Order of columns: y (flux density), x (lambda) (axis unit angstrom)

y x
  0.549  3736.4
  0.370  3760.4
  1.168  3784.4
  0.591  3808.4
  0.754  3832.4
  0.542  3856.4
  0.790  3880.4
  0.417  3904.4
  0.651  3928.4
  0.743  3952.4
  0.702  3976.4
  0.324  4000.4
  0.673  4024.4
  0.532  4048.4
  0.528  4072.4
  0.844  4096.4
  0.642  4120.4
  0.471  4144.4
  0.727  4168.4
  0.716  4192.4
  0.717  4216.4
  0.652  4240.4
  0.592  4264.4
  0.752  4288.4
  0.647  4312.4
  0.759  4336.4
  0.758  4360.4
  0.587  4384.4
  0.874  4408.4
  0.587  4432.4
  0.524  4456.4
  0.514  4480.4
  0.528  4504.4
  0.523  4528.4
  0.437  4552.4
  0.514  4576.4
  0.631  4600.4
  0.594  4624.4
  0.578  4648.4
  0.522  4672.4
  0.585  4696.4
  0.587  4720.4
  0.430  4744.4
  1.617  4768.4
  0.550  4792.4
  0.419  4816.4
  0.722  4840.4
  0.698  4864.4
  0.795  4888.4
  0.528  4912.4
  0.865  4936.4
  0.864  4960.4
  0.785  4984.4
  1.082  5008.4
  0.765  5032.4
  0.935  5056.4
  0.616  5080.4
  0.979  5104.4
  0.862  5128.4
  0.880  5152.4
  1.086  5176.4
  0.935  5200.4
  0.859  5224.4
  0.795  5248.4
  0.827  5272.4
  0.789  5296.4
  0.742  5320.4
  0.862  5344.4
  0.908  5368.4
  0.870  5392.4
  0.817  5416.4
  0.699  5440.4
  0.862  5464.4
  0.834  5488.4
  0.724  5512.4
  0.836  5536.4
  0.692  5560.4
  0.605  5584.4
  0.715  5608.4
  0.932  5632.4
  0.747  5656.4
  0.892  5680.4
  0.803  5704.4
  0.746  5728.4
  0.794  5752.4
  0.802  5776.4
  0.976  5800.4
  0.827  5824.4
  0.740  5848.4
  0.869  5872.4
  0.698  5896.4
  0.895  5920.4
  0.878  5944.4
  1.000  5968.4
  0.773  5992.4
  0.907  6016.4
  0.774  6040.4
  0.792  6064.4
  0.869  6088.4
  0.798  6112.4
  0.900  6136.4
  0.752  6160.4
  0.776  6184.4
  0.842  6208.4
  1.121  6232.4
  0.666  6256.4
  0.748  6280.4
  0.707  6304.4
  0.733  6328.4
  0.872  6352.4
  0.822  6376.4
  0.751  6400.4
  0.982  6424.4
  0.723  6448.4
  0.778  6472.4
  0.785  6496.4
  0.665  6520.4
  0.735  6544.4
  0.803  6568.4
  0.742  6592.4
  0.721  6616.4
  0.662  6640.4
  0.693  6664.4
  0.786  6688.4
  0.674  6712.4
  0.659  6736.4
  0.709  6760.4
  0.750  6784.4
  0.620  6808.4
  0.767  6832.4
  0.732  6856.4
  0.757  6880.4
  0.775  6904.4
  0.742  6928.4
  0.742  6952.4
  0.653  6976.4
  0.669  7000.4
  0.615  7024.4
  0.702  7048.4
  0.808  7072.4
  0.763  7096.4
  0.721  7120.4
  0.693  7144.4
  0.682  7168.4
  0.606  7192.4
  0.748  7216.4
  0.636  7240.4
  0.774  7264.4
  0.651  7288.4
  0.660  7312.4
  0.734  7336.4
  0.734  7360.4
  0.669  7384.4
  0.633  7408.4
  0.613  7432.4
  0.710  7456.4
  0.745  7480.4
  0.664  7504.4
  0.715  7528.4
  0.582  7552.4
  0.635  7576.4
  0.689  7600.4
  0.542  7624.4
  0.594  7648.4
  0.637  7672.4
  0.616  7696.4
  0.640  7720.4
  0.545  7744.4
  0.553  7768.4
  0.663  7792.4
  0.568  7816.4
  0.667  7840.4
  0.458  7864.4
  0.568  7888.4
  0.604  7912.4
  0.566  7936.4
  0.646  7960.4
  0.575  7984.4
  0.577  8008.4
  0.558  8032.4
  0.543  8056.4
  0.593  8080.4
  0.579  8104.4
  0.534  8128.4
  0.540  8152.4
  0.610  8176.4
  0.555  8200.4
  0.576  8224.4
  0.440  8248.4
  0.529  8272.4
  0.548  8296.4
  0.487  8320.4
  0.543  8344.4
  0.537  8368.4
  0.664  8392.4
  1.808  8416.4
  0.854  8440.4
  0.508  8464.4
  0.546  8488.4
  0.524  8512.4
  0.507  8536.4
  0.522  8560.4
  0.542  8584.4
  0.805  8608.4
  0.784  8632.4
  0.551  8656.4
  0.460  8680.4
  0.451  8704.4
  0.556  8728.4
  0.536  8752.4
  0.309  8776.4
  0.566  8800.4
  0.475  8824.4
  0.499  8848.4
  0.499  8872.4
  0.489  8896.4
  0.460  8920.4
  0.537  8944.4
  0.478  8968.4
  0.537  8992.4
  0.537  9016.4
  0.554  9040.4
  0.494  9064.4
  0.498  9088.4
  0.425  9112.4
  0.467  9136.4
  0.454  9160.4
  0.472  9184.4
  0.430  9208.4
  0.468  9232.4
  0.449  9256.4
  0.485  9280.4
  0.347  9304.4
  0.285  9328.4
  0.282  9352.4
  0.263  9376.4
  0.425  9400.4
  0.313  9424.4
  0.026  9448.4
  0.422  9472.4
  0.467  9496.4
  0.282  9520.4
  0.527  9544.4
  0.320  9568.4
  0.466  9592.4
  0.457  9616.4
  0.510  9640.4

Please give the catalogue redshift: 0.28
